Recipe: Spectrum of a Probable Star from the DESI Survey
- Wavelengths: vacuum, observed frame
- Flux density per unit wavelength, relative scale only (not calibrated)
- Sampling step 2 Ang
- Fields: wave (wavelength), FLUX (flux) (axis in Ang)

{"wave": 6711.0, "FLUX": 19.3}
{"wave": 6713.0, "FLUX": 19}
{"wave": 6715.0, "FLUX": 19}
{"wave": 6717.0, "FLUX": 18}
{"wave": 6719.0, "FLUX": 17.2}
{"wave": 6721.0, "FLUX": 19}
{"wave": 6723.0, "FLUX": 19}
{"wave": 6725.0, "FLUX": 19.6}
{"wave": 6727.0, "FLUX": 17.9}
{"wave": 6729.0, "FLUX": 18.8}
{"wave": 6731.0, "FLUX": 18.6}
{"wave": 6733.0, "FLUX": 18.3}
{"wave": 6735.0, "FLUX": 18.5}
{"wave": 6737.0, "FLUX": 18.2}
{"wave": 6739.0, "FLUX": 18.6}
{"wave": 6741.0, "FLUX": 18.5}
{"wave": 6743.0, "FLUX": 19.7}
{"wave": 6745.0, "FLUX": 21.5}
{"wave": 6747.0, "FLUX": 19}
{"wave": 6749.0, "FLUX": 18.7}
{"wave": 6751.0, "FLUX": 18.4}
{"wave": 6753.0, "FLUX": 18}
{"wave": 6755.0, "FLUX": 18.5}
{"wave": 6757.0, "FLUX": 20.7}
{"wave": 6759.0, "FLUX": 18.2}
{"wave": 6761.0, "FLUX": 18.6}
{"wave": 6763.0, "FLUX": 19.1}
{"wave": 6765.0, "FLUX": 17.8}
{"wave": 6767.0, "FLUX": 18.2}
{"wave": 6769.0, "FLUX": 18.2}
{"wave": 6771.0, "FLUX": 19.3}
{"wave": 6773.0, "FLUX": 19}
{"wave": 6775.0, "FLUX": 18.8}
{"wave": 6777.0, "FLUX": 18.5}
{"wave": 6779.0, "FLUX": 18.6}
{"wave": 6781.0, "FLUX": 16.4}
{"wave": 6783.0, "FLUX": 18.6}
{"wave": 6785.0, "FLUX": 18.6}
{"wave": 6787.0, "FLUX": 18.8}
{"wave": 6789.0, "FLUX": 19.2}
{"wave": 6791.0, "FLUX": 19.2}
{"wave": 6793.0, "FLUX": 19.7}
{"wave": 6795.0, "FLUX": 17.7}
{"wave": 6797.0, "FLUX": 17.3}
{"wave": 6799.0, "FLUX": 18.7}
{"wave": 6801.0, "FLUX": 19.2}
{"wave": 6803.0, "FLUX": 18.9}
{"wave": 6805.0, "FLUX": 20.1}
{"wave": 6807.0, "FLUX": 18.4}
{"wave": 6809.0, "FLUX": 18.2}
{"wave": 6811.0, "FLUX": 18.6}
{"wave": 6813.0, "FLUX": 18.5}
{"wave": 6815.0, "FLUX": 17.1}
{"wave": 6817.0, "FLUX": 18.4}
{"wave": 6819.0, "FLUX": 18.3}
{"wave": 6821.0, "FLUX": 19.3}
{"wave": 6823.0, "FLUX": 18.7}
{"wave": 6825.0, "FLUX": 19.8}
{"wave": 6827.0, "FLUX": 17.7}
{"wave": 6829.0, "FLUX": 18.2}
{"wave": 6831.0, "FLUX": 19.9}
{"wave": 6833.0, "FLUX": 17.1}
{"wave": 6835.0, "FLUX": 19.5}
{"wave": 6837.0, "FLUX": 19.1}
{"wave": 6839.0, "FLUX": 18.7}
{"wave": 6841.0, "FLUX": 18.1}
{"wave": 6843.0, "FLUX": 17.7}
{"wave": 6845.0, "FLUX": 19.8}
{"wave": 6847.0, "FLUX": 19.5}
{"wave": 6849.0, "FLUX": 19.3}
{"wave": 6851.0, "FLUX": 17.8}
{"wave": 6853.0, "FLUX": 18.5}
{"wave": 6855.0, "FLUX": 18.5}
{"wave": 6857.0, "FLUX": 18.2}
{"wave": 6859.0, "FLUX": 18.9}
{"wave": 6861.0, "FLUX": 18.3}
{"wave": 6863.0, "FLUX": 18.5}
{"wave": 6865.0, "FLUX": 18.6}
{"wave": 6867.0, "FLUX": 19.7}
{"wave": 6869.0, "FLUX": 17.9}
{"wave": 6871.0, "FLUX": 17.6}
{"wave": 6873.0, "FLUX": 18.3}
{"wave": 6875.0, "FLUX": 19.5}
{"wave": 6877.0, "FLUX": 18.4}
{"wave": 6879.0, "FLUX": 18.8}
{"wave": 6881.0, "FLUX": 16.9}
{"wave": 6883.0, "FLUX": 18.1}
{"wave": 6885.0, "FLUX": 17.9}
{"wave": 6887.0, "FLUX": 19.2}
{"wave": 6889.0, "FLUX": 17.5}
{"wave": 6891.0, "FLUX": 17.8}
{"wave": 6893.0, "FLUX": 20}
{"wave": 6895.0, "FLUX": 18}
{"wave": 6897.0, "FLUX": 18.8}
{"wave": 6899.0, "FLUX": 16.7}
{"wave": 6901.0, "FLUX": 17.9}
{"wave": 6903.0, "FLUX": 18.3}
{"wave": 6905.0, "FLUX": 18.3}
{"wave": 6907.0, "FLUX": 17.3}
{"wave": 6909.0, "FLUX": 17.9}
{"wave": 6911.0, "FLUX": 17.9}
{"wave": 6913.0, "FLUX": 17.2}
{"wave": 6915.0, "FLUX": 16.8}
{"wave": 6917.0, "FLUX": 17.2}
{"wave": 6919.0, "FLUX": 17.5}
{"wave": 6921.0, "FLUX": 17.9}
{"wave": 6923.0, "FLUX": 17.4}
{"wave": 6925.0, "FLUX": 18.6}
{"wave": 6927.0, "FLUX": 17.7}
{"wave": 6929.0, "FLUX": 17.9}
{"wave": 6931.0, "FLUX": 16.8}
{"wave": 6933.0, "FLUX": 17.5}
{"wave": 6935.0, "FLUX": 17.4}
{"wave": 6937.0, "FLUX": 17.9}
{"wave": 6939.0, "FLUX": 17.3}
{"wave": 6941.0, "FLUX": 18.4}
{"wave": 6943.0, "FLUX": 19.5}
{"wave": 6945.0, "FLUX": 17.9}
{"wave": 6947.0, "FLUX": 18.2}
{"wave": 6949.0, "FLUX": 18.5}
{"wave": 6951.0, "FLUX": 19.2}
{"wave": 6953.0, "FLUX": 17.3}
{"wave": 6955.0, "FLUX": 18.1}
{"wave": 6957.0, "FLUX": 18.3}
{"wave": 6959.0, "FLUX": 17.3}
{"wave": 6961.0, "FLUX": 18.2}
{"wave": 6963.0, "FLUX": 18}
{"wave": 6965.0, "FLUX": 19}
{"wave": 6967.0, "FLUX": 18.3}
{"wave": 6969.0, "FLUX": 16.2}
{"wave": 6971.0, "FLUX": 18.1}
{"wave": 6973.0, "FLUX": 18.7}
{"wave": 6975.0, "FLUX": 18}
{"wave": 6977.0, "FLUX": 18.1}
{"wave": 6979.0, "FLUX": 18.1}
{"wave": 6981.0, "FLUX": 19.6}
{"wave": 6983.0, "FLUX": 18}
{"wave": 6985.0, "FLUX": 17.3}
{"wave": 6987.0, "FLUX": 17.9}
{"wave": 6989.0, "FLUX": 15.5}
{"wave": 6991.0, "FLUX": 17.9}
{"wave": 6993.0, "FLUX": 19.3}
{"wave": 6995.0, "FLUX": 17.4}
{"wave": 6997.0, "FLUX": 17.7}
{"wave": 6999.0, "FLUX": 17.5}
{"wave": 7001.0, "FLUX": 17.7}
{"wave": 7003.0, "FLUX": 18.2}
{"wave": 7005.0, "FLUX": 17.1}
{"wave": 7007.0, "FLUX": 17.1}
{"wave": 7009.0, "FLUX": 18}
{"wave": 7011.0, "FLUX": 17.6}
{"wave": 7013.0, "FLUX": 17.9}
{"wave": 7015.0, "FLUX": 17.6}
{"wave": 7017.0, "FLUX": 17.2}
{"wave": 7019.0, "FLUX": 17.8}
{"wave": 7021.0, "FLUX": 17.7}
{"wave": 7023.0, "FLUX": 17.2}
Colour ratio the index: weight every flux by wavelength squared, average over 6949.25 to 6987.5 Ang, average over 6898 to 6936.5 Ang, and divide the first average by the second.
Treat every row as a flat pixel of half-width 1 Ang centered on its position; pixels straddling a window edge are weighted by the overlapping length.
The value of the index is 1.04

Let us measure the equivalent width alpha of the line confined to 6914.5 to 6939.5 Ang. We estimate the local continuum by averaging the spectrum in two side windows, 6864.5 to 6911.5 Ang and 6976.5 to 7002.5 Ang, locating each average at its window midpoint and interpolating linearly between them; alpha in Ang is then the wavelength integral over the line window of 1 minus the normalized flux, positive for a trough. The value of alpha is 0.7 Ang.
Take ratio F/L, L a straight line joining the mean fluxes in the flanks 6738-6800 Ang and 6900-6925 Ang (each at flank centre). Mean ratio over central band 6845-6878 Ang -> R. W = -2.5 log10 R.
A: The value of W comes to -0.03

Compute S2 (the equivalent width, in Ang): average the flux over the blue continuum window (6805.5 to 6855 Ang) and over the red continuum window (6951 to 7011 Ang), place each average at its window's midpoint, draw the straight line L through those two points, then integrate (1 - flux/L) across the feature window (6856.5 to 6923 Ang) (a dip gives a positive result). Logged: 0.78 Ang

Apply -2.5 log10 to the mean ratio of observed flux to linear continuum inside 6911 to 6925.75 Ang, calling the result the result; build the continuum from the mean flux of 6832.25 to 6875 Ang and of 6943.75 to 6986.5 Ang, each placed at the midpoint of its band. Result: 0.05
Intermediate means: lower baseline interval 18.6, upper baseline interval 18.1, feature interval 17.5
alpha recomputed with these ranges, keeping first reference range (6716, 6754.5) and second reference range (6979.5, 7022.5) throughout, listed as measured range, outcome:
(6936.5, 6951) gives -0.3 Ang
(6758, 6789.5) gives 0.1 Ang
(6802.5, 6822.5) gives -0.2 Ang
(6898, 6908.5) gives 0.2 Ang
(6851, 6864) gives -0.1 Ang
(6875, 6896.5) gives -0.2 Ang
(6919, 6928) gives 0.1 Ang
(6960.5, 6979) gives -0.2 Ang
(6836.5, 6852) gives -0.4 Ang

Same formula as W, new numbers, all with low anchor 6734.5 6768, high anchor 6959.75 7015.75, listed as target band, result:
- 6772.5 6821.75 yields 0.01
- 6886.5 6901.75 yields 0.00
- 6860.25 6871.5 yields -0.01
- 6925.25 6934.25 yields 0.03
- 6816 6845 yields -0.01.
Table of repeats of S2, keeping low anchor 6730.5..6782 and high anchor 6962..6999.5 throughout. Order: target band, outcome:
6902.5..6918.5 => 0.5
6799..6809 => -0.3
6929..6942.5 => 0.3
